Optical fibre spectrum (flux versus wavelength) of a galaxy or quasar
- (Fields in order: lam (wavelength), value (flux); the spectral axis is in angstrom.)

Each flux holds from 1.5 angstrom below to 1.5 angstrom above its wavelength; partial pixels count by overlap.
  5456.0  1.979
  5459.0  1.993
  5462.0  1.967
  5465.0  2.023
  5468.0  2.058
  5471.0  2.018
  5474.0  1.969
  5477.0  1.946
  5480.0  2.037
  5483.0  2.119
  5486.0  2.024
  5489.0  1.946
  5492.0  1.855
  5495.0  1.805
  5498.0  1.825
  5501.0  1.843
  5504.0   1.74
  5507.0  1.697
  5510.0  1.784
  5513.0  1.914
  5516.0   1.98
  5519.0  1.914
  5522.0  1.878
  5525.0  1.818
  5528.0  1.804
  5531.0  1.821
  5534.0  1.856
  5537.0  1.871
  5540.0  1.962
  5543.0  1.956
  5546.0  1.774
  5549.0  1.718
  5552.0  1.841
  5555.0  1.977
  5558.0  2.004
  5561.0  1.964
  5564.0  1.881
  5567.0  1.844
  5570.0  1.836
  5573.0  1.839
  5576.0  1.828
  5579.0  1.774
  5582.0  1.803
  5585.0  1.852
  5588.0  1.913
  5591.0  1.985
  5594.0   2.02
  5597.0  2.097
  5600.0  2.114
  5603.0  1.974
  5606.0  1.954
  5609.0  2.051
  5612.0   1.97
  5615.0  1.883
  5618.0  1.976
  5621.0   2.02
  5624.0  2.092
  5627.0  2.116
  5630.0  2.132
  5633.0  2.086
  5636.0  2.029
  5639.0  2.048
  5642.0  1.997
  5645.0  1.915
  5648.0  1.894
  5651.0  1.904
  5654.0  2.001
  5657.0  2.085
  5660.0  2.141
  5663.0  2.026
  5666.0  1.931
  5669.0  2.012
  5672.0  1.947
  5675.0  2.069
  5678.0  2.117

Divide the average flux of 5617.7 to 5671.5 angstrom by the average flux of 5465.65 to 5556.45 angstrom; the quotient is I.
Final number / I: 1.1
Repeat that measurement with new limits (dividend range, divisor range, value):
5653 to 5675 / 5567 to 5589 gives 1.10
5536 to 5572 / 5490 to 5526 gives 1.02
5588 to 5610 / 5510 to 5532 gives 1.08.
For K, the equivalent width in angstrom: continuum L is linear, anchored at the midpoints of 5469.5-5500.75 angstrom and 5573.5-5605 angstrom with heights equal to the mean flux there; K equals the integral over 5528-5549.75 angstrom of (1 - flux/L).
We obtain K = 1.0 angstrom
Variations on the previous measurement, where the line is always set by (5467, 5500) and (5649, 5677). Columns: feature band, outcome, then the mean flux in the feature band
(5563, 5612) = 1.6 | 1.92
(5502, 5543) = 2.5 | 1.85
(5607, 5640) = -0.6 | 2.04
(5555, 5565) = 0.1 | 1.96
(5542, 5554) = 0.9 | 1.82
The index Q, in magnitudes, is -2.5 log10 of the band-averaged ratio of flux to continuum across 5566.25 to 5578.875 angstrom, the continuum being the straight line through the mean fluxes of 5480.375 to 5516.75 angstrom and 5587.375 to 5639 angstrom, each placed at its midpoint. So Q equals 0.08 mag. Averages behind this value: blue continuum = 1.88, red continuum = 2.03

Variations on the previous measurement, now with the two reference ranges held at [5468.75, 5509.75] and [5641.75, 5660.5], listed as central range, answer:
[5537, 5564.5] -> 0.023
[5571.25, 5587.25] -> 0.072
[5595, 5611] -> -0.041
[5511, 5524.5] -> 0.007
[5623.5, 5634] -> -0.073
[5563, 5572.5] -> 0.054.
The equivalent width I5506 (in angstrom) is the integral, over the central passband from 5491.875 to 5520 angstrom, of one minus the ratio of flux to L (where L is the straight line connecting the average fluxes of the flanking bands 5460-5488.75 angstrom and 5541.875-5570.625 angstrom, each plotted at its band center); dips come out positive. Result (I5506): 1.8 angstrom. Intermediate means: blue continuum 2.01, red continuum 1.88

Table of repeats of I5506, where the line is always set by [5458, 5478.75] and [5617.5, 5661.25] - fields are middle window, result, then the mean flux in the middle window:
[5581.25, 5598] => 0.6 angstrom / 1.95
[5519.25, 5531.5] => 1.0 angstrom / 1.84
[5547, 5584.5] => 2.9 angstrom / 1.86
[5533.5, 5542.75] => 0.5 angstrom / 1.91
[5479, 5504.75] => 1.1 angstrom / 1.91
